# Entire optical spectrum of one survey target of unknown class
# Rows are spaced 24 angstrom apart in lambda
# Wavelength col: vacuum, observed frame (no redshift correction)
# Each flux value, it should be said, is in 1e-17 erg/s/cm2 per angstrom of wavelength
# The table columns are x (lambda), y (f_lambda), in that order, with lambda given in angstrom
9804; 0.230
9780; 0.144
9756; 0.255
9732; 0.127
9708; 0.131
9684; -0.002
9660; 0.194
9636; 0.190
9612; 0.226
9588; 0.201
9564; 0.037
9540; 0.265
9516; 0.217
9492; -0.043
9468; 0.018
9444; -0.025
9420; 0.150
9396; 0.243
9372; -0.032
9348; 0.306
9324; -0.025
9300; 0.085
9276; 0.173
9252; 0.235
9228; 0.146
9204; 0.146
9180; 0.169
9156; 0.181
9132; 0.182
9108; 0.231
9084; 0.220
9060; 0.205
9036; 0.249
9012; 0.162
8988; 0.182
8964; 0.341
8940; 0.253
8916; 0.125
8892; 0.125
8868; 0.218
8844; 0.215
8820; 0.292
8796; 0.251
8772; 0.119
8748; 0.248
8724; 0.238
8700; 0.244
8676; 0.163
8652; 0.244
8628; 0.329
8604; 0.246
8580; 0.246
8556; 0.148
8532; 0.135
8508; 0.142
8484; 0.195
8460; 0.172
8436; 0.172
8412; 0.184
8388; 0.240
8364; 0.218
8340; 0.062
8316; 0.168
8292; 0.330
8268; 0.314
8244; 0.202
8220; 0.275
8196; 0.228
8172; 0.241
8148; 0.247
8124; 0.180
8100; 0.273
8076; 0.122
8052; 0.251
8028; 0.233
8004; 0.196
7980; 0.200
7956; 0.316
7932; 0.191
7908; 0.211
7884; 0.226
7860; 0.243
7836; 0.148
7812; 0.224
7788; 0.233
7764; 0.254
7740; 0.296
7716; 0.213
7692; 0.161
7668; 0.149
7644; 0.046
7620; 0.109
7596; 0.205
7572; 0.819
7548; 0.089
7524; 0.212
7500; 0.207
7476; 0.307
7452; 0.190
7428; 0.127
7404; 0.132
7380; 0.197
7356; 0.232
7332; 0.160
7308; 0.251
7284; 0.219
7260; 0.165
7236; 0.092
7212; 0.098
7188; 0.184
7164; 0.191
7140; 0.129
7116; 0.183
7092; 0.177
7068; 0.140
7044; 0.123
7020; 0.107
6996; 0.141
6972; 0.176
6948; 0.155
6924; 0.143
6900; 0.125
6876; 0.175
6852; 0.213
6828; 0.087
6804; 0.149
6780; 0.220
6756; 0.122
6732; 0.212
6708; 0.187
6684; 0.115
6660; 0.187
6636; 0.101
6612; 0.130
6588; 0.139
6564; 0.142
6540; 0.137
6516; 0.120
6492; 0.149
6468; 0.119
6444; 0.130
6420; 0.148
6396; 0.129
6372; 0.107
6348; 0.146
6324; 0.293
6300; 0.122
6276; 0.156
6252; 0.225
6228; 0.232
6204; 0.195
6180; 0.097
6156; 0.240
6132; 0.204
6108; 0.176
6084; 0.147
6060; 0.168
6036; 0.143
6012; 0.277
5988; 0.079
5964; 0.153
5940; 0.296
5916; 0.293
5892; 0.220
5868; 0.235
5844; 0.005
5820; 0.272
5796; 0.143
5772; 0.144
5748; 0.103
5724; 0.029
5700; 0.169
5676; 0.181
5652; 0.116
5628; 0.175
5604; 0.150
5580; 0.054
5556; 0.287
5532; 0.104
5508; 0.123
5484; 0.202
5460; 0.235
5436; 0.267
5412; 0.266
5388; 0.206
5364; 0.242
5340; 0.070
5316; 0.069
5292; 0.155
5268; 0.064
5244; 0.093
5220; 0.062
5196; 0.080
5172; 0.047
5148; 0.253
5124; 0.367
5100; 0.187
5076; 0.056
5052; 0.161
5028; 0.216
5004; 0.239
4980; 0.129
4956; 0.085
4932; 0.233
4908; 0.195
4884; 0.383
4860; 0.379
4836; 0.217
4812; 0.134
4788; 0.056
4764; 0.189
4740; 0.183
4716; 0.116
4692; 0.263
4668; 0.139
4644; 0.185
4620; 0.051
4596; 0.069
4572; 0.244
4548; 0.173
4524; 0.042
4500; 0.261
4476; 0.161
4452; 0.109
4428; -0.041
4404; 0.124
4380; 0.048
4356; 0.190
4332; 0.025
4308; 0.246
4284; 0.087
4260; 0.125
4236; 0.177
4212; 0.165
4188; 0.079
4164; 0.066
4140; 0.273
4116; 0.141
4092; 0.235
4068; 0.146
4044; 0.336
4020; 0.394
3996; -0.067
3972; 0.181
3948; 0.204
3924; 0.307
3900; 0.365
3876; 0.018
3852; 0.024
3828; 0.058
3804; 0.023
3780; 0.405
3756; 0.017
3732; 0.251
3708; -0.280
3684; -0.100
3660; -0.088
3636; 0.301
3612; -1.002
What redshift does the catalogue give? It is 1.032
